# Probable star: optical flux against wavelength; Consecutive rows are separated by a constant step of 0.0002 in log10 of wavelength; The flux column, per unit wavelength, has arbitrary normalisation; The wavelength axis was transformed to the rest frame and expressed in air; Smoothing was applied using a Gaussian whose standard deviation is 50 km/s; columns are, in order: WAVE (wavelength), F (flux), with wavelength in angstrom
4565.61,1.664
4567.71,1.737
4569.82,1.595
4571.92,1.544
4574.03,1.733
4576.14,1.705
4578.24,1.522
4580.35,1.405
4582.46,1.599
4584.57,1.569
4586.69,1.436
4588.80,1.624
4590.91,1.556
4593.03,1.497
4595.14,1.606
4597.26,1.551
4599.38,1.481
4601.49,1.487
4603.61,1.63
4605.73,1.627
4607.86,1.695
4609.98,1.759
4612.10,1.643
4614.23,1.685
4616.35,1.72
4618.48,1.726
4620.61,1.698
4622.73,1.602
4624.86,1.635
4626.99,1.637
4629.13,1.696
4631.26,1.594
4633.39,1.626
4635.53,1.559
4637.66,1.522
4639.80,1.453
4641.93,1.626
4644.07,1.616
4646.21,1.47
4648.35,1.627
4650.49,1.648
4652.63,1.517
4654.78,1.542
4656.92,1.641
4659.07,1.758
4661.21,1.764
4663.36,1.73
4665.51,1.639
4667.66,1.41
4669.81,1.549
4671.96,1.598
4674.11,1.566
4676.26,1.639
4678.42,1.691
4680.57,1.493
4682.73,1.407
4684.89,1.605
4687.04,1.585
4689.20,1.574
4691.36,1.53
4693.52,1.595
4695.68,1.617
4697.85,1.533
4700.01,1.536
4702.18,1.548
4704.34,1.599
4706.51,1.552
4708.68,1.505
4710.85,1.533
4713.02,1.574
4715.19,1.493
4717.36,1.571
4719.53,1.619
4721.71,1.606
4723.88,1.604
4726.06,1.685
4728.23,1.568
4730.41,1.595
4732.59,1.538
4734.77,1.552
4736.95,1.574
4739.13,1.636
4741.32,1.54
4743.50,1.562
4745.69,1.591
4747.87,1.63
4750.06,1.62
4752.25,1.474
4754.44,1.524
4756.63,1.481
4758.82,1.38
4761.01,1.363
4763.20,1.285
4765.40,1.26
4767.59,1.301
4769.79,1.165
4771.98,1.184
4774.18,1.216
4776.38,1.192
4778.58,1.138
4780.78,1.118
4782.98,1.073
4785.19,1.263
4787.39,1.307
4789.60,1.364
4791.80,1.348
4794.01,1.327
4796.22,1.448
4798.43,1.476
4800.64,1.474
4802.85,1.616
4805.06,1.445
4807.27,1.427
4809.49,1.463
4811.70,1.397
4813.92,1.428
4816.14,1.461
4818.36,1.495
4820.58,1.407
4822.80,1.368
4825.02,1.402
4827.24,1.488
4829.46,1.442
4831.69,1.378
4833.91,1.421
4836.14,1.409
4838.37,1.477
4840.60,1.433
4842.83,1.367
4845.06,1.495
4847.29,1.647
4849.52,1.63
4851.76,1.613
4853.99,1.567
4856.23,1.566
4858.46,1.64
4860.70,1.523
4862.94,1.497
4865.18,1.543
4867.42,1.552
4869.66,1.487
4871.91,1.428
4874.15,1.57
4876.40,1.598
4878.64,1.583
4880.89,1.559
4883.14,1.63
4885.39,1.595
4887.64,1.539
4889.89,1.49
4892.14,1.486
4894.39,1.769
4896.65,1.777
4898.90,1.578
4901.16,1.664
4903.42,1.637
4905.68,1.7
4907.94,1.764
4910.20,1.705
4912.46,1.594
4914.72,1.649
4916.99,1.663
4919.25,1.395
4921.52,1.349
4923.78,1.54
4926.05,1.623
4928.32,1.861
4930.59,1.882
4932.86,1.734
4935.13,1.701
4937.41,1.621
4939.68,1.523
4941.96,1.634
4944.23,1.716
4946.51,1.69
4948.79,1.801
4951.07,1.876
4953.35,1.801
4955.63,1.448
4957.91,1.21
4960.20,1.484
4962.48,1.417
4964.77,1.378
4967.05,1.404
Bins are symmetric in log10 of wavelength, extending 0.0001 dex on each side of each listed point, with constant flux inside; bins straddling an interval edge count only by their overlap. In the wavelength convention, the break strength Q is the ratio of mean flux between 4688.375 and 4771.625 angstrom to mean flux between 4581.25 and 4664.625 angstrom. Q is 0.94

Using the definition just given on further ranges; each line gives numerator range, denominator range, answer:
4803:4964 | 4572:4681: 0.97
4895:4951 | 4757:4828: 1.23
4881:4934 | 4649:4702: 1.03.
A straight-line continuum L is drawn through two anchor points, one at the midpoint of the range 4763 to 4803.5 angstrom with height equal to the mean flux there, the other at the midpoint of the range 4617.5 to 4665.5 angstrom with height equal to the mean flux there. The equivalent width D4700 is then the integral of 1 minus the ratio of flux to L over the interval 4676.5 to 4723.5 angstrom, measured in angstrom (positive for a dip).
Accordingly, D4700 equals -2.48 angstrom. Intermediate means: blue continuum 1.62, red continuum 1.29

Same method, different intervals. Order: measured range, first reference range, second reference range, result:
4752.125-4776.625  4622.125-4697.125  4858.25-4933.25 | 4.3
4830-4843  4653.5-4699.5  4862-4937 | 1.5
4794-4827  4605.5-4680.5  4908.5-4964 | 3.6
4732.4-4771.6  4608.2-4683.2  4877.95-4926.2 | 3.6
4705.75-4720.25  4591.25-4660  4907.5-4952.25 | 0.7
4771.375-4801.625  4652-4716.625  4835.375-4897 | 5.4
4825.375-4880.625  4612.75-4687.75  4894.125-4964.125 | 3.9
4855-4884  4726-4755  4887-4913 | 1.4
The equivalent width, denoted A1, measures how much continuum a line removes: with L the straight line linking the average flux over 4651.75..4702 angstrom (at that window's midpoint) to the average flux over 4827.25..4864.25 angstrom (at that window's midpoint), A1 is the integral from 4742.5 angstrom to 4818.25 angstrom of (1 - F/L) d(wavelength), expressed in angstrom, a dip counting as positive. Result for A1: 7.87 angstrom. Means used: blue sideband 1.59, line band 1.38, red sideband 1.51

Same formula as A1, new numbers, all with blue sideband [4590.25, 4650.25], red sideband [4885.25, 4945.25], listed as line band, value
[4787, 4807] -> 2.4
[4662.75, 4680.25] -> 0.2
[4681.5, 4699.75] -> 0.7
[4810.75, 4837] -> 3.3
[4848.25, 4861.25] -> 0.3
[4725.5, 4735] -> 0.2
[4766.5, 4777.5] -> 2.8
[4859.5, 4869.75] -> 0.7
